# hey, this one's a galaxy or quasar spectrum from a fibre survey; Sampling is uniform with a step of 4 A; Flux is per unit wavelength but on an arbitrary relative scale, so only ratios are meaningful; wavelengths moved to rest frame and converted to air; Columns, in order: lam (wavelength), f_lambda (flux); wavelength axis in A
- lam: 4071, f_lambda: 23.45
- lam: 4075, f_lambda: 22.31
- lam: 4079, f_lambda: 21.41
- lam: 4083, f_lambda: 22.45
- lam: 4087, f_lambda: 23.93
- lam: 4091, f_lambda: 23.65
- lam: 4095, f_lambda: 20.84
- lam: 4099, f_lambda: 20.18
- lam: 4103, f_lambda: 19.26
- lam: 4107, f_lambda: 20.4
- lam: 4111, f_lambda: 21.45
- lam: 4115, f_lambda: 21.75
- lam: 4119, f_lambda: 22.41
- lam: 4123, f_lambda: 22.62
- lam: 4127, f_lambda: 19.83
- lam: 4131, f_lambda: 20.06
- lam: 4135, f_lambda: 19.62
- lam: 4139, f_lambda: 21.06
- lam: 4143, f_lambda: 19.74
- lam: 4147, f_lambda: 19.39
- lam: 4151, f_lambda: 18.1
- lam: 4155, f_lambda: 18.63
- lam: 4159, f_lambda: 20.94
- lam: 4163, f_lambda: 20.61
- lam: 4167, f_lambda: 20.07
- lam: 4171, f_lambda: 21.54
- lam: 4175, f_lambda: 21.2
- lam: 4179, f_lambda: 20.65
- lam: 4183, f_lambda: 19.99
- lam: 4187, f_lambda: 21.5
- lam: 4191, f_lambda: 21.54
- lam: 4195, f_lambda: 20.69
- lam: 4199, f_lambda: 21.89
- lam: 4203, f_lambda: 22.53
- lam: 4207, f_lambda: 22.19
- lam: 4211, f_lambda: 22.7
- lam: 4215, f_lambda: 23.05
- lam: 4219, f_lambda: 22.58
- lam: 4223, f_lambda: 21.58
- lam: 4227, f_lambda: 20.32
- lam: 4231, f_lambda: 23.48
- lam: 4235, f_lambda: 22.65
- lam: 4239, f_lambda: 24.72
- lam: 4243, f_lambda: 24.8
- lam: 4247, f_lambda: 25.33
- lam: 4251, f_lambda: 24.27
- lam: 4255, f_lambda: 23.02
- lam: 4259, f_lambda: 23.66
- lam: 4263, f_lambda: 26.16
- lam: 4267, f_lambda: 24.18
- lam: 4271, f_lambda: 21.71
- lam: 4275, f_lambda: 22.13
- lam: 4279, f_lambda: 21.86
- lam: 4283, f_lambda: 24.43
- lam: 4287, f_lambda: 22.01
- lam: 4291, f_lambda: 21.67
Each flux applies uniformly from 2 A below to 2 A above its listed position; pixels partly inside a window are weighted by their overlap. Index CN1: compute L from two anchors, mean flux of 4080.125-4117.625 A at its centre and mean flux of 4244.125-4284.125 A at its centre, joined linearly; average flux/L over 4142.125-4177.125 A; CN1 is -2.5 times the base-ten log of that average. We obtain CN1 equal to 0.118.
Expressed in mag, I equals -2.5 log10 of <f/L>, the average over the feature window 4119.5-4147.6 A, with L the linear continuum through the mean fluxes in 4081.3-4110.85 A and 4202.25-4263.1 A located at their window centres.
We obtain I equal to 0.08 mag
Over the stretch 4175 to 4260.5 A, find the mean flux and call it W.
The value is 22.5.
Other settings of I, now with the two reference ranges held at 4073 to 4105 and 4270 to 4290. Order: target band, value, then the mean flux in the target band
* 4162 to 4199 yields 0.06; 20.9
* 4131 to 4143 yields 0.09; 20.2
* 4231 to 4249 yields -0.09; 24.3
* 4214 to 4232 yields 0.01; 22.1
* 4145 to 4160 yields 0.15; 19.2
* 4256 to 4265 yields -0.11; 24.7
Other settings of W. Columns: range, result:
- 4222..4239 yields 22.4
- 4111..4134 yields 21.3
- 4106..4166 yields 20.4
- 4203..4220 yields 22.6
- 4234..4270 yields 24.3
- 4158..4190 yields 20.8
